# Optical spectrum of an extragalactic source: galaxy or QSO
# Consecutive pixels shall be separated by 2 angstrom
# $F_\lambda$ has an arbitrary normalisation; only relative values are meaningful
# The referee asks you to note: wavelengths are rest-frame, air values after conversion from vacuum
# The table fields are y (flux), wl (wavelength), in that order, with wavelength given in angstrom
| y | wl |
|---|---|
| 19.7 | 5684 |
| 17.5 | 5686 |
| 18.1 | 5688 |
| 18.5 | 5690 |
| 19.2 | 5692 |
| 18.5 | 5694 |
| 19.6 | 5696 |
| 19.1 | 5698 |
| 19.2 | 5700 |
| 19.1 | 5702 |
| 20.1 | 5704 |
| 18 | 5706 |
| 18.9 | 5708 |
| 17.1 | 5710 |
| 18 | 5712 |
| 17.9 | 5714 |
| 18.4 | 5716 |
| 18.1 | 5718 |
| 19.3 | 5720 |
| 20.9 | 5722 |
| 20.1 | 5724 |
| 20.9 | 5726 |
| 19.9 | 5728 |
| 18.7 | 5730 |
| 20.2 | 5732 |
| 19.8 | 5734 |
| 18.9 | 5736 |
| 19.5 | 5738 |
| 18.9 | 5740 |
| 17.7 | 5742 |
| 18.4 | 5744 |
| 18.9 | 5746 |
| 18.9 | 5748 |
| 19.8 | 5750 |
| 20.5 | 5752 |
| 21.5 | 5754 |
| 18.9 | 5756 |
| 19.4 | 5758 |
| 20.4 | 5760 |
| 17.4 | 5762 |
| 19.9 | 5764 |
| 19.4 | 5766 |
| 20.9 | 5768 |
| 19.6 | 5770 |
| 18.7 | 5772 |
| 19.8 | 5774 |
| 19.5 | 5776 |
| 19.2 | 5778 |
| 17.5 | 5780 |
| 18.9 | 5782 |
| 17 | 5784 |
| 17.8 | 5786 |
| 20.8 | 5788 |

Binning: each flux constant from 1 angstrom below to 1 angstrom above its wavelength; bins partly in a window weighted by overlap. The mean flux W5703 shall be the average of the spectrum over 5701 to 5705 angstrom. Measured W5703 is 19.6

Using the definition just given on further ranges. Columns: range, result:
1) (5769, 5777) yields 19.4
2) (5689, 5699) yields 19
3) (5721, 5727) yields 20.6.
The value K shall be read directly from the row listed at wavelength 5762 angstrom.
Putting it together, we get 17.4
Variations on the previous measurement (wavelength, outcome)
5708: 18.9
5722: 20.9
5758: 19.4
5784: 17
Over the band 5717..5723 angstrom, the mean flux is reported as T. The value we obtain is 19.4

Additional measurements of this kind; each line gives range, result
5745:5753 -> 19.5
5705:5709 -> 18.4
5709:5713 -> 17.6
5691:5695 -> 18.9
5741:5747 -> 18.3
